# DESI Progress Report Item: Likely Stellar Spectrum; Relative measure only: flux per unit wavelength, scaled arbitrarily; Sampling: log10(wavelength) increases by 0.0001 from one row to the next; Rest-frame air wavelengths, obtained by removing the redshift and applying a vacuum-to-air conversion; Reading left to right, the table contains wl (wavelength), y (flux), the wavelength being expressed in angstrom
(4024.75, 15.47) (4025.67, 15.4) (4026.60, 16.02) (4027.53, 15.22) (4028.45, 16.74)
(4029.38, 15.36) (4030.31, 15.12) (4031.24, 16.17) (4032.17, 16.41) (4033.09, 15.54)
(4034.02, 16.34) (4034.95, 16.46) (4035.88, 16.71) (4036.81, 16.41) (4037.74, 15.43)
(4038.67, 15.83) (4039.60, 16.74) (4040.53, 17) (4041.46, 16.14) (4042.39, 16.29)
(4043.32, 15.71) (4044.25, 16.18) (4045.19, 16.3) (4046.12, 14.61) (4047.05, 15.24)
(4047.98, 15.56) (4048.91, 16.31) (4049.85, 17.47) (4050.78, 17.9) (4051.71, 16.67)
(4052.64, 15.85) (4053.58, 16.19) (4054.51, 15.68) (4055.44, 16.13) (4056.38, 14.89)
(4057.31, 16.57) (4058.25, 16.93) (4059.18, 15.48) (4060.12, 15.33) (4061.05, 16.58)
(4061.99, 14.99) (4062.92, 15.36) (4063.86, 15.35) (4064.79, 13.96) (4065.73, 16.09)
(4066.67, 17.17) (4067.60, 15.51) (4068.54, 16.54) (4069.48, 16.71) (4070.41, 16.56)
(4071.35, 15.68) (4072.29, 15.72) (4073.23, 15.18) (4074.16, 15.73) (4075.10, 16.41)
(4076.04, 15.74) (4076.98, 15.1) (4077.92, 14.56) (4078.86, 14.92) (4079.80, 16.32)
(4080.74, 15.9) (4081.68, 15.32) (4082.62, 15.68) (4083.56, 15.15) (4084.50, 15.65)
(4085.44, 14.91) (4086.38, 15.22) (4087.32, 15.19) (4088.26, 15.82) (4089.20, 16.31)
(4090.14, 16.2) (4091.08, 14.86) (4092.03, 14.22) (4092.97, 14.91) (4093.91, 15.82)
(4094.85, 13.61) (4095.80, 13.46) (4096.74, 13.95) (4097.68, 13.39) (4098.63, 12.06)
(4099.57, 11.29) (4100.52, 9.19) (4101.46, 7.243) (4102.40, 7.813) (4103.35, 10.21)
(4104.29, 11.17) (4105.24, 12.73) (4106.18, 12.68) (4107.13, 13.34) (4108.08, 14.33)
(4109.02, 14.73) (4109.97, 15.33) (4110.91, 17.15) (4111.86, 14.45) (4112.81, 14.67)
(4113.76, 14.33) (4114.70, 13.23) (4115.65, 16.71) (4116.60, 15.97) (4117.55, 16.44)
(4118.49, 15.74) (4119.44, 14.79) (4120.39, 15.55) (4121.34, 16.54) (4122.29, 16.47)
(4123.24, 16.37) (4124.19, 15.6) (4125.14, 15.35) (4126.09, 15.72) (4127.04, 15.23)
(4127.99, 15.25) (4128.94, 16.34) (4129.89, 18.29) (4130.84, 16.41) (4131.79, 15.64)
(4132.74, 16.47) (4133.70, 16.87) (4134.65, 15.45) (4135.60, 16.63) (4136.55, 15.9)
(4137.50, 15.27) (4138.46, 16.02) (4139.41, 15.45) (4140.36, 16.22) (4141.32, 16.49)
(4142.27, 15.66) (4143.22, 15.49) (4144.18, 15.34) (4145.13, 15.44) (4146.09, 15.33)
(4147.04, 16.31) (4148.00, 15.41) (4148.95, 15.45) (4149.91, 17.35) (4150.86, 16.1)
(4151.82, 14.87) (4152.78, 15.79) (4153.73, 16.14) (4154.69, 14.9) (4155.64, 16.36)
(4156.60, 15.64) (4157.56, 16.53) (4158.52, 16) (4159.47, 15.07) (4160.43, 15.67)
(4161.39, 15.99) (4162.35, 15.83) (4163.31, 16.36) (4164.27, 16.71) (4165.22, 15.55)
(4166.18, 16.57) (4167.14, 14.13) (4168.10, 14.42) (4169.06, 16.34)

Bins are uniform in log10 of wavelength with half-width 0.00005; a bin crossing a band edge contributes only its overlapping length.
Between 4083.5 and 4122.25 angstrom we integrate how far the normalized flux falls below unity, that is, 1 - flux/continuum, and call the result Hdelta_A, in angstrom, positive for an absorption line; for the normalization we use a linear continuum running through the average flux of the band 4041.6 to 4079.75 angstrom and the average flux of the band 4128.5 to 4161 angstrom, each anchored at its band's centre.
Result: 4.5 angstrom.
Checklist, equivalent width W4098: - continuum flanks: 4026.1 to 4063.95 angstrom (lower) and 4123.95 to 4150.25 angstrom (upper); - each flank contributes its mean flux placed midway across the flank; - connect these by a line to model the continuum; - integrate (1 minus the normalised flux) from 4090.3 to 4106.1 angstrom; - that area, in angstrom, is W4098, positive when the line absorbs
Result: 3.61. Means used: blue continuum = 16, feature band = 12.3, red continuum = 15.9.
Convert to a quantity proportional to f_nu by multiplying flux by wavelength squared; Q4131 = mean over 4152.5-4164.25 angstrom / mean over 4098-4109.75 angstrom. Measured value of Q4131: 1.42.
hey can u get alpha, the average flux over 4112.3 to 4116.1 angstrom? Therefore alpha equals 14.7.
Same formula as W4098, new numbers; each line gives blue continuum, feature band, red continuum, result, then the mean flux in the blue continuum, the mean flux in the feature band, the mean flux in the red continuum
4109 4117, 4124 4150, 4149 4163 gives -0.6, 15.2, 15.9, 15.9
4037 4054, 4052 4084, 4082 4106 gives -1.8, 16.2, 15.7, 13.4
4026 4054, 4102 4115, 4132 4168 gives 2.1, 16.1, 13.3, 15.8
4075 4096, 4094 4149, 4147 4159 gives 3.1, 15.3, 14.7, 15.9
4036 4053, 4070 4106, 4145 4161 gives 4.2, 16.2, 14.2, 15.8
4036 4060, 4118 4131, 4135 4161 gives -0.1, 16.1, 16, 15.8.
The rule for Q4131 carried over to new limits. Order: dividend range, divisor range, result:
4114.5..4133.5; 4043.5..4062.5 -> 1.03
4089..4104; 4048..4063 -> 0.80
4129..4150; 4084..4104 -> 1.22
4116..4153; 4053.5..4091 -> 1.05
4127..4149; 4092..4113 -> 1.26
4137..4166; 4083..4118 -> 1.17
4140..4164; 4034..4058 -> 1.03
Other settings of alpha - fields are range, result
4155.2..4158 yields 16.1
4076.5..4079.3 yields 14.8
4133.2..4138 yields 16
